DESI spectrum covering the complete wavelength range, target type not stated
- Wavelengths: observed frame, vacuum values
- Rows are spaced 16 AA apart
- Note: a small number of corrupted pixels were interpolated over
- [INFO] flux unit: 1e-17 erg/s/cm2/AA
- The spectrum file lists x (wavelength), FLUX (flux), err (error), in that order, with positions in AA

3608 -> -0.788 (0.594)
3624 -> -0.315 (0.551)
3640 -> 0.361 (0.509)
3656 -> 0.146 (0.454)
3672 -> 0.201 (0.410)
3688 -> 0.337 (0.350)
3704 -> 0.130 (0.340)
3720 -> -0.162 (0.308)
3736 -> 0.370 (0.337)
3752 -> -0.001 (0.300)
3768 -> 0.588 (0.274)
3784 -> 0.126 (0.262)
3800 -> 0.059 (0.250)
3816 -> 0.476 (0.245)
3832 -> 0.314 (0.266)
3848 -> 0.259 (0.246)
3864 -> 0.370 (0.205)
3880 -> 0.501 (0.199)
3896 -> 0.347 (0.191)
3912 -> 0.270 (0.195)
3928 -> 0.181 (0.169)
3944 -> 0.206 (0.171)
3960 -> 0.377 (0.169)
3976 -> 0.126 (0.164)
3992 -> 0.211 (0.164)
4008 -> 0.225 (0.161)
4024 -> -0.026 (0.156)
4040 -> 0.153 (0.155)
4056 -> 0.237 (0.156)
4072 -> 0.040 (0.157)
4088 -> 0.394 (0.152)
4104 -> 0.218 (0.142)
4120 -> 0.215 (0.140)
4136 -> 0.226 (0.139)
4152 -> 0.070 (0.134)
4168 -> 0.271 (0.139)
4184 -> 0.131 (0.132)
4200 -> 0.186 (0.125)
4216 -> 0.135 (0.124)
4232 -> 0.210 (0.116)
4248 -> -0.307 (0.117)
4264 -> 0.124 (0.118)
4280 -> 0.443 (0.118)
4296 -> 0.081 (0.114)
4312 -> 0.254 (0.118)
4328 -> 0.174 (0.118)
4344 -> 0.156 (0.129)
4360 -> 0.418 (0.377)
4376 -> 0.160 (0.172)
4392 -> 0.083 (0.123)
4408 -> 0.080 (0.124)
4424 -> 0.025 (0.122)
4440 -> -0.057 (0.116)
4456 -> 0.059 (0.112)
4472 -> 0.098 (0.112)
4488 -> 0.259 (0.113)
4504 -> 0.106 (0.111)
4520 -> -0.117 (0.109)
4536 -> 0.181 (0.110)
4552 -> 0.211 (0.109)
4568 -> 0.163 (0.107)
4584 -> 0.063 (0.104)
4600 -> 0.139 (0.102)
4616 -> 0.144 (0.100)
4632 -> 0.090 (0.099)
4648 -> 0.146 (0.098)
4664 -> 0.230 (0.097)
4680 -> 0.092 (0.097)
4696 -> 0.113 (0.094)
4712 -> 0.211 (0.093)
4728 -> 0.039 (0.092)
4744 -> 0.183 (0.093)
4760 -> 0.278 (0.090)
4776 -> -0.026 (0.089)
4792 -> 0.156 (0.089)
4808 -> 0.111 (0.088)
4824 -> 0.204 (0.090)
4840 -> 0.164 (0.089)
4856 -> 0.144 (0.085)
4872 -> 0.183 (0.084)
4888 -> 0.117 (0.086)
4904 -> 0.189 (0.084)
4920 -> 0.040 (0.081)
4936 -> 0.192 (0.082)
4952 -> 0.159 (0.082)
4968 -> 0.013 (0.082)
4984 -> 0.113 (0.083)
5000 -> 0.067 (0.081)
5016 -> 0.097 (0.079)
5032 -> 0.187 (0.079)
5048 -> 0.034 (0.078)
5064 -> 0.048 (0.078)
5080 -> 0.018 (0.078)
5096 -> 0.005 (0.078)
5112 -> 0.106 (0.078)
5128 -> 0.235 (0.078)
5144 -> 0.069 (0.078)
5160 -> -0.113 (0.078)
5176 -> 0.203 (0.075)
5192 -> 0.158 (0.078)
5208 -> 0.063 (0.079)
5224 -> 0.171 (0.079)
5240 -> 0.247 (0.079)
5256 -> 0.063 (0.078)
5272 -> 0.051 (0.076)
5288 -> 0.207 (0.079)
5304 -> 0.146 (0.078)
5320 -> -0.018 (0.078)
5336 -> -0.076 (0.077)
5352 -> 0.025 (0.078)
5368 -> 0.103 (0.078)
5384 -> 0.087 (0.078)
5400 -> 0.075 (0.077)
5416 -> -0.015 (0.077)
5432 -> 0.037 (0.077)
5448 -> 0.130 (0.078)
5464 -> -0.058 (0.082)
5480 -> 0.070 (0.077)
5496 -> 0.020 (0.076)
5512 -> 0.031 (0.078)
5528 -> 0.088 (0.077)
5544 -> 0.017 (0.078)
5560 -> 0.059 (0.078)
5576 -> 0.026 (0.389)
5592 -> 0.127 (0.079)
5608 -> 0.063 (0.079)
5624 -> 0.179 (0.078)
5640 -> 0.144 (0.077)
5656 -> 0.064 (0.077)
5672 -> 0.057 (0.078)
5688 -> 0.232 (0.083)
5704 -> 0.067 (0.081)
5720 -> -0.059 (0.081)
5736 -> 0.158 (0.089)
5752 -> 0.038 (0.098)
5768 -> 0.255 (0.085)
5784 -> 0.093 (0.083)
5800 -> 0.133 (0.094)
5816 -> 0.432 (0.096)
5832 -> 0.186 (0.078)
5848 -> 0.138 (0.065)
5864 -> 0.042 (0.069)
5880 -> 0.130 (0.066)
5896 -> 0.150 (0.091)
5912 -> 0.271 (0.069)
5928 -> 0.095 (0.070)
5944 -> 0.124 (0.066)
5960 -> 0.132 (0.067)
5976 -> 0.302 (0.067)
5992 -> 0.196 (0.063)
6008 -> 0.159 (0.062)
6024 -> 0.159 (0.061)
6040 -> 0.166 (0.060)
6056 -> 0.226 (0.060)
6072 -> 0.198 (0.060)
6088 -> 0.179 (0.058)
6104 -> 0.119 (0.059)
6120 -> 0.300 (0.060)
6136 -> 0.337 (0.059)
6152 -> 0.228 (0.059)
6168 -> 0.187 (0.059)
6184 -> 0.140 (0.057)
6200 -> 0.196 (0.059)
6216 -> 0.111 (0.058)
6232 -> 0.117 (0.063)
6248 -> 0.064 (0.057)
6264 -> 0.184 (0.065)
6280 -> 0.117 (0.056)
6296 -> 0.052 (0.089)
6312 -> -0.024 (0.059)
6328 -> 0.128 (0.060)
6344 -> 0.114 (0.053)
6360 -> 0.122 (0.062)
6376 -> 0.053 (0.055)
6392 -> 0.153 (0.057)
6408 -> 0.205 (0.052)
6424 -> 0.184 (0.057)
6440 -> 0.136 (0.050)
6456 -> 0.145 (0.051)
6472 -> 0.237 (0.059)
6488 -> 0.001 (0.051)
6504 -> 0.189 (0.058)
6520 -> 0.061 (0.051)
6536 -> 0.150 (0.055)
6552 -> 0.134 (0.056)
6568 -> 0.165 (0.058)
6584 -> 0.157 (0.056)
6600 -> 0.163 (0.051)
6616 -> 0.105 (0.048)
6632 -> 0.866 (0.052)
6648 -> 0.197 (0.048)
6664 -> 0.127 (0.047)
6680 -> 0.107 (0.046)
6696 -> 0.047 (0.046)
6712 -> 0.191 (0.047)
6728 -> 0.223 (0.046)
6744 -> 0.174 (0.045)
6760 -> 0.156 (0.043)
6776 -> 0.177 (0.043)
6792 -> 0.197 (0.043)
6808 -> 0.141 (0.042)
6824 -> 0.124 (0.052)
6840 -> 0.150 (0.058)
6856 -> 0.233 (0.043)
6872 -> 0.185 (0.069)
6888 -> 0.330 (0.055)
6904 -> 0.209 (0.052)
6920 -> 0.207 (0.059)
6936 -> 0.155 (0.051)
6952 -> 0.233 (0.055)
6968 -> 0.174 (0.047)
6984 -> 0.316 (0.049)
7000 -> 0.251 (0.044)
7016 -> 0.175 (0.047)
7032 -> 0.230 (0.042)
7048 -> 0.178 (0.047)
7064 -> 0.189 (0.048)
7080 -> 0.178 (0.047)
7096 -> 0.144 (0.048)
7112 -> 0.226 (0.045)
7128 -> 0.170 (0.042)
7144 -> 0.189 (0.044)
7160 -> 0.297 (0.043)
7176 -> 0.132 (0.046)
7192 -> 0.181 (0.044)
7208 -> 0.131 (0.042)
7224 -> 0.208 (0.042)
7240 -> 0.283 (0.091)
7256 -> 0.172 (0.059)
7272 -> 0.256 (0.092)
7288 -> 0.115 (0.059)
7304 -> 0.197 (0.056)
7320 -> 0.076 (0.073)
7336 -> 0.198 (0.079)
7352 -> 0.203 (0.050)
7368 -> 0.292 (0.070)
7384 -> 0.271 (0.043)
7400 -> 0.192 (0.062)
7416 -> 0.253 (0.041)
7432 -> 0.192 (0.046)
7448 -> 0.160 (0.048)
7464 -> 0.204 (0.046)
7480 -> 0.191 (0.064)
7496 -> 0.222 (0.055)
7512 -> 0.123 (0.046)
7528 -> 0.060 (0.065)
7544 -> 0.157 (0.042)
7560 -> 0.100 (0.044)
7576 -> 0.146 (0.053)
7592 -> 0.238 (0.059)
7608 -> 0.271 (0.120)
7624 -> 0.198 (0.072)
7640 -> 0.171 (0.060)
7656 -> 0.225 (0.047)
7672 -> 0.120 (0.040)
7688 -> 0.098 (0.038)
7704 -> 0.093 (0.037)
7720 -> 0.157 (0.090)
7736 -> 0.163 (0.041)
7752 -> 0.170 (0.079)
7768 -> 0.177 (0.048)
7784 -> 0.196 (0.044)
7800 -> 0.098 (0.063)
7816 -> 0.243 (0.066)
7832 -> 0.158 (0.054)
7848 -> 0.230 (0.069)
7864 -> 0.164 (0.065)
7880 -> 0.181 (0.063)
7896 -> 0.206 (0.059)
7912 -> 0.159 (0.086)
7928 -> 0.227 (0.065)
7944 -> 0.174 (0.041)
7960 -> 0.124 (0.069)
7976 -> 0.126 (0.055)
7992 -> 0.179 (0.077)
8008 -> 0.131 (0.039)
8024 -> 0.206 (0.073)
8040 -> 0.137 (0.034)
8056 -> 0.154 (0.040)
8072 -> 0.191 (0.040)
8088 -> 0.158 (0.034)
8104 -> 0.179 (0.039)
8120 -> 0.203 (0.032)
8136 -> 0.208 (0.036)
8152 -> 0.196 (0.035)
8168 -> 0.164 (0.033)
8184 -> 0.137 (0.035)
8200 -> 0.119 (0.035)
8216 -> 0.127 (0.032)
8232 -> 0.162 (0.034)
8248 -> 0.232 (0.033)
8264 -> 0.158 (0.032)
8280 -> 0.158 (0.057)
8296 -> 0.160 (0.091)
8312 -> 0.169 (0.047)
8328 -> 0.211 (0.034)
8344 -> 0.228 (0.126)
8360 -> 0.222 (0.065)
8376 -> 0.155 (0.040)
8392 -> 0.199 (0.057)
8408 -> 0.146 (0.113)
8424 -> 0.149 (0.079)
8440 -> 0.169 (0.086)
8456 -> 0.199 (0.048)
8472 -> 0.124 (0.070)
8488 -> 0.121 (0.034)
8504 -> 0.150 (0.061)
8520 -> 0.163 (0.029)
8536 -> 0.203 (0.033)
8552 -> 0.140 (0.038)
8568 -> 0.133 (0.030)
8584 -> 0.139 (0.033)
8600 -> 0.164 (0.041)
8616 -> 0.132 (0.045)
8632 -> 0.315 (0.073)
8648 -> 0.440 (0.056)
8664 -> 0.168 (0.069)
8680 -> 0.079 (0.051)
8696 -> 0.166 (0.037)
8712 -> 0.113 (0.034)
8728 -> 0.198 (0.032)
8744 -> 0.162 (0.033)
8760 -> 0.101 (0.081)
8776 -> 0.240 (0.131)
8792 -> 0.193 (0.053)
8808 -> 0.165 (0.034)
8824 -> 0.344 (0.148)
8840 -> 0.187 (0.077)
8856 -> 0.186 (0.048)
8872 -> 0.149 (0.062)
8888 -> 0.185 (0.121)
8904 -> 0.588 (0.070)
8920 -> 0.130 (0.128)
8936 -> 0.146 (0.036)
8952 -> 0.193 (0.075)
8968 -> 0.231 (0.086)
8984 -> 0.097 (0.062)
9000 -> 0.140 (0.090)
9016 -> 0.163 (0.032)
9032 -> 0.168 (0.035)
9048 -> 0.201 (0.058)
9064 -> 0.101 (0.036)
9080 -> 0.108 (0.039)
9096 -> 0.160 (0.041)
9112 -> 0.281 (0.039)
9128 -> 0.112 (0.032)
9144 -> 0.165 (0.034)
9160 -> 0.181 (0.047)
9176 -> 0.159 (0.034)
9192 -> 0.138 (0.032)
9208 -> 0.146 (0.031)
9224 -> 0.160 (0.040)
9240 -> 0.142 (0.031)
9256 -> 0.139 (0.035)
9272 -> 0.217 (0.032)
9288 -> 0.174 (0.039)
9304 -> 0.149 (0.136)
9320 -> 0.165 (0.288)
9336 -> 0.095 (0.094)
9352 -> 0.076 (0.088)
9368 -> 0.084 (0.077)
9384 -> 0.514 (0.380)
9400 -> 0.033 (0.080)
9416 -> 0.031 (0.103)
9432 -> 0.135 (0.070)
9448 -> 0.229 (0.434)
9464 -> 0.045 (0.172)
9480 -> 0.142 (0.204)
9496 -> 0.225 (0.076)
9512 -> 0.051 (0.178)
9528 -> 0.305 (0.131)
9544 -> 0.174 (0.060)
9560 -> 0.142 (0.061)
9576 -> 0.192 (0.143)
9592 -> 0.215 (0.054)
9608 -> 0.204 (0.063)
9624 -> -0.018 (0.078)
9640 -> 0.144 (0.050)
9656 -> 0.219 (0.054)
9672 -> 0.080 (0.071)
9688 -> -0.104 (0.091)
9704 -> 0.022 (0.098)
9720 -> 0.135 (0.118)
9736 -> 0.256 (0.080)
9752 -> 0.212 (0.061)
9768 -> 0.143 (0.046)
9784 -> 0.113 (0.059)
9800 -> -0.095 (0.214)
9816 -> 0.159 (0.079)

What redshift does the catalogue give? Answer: 0.779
